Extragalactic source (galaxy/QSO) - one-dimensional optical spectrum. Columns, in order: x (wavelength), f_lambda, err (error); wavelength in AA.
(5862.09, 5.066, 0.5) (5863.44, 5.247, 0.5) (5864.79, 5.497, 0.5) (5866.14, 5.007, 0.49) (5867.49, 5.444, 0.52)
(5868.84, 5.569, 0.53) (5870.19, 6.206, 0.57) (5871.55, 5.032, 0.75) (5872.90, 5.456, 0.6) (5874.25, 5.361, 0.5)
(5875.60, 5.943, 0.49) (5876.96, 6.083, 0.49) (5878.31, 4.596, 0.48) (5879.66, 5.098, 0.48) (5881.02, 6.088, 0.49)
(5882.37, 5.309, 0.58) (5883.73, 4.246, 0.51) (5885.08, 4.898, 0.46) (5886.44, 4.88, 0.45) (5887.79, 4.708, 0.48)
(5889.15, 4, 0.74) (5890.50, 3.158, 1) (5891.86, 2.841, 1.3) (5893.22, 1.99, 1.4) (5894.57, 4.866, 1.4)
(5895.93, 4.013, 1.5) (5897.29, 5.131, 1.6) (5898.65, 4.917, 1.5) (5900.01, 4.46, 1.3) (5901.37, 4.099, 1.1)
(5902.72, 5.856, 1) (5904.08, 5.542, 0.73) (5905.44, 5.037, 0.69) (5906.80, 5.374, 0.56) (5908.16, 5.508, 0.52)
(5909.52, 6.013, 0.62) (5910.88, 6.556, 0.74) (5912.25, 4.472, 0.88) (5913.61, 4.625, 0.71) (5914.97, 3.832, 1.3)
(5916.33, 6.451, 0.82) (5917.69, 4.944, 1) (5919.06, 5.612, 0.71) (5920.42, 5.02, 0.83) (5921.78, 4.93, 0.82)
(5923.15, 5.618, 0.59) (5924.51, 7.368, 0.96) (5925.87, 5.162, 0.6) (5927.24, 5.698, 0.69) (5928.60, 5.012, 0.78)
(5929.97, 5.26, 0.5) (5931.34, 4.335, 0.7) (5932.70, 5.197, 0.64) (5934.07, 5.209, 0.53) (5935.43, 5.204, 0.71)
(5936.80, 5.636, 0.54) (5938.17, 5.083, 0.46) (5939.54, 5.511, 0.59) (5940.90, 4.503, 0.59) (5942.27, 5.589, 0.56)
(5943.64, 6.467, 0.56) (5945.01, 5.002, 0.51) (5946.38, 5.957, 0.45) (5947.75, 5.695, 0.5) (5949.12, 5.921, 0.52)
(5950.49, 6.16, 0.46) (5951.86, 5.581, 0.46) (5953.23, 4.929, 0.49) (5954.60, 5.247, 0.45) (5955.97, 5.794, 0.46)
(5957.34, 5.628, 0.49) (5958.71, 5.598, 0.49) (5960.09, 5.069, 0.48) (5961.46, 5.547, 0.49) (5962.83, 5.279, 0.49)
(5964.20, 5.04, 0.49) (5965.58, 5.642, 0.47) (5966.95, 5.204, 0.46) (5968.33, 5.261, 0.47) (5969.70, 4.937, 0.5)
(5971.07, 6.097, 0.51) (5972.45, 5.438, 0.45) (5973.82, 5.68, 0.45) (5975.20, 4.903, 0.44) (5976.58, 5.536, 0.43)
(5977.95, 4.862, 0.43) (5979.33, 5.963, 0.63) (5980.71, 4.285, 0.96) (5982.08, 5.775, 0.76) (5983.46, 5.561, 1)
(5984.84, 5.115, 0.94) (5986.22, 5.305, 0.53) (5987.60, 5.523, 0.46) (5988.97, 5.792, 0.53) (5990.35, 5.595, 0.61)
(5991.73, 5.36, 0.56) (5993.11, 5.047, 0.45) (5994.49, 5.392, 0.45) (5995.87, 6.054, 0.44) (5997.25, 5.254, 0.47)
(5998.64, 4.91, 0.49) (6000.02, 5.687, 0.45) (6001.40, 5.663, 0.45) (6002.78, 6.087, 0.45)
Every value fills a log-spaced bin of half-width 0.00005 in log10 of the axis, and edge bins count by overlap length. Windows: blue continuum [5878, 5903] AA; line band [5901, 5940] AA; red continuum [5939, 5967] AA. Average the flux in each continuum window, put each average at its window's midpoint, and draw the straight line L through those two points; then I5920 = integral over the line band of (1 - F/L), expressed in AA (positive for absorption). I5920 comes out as -2.9 AA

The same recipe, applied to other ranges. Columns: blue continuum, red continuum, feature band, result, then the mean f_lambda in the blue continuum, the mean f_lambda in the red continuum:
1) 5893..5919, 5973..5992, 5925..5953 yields -1.4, 5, 5.38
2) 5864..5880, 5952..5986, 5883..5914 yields 4.3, 5.45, 5.35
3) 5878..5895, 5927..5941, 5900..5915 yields -1.6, 4.35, 5.16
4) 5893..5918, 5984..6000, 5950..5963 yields -0.6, 4.99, 5.41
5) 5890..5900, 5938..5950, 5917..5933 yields -1.5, 3.9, 5.55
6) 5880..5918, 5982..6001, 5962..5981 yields -0.1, 4.78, 5.45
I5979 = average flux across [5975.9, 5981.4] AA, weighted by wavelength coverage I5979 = 5.17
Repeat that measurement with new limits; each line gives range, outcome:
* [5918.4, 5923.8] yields 5.29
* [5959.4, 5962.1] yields 5.3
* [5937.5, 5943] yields 5.18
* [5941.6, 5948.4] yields 5.74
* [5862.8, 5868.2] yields 5.3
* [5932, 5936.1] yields 5.21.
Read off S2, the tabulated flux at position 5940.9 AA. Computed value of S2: 4.503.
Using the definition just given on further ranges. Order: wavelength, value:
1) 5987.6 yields 5.523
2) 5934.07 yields 5.209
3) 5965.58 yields 5.642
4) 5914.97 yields 3.832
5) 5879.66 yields 5.098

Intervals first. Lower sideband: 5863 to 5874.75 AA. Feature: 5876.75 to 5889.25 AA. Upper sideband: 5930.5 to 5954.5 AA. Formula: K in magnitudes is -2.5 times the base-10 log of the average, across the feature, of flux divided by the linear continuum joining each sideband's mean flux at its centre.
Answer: 0.09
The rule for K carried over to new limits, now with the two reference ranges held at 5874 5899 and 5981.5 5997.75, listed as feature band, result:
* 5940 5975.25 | -0.05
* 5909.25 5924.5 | -0.10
